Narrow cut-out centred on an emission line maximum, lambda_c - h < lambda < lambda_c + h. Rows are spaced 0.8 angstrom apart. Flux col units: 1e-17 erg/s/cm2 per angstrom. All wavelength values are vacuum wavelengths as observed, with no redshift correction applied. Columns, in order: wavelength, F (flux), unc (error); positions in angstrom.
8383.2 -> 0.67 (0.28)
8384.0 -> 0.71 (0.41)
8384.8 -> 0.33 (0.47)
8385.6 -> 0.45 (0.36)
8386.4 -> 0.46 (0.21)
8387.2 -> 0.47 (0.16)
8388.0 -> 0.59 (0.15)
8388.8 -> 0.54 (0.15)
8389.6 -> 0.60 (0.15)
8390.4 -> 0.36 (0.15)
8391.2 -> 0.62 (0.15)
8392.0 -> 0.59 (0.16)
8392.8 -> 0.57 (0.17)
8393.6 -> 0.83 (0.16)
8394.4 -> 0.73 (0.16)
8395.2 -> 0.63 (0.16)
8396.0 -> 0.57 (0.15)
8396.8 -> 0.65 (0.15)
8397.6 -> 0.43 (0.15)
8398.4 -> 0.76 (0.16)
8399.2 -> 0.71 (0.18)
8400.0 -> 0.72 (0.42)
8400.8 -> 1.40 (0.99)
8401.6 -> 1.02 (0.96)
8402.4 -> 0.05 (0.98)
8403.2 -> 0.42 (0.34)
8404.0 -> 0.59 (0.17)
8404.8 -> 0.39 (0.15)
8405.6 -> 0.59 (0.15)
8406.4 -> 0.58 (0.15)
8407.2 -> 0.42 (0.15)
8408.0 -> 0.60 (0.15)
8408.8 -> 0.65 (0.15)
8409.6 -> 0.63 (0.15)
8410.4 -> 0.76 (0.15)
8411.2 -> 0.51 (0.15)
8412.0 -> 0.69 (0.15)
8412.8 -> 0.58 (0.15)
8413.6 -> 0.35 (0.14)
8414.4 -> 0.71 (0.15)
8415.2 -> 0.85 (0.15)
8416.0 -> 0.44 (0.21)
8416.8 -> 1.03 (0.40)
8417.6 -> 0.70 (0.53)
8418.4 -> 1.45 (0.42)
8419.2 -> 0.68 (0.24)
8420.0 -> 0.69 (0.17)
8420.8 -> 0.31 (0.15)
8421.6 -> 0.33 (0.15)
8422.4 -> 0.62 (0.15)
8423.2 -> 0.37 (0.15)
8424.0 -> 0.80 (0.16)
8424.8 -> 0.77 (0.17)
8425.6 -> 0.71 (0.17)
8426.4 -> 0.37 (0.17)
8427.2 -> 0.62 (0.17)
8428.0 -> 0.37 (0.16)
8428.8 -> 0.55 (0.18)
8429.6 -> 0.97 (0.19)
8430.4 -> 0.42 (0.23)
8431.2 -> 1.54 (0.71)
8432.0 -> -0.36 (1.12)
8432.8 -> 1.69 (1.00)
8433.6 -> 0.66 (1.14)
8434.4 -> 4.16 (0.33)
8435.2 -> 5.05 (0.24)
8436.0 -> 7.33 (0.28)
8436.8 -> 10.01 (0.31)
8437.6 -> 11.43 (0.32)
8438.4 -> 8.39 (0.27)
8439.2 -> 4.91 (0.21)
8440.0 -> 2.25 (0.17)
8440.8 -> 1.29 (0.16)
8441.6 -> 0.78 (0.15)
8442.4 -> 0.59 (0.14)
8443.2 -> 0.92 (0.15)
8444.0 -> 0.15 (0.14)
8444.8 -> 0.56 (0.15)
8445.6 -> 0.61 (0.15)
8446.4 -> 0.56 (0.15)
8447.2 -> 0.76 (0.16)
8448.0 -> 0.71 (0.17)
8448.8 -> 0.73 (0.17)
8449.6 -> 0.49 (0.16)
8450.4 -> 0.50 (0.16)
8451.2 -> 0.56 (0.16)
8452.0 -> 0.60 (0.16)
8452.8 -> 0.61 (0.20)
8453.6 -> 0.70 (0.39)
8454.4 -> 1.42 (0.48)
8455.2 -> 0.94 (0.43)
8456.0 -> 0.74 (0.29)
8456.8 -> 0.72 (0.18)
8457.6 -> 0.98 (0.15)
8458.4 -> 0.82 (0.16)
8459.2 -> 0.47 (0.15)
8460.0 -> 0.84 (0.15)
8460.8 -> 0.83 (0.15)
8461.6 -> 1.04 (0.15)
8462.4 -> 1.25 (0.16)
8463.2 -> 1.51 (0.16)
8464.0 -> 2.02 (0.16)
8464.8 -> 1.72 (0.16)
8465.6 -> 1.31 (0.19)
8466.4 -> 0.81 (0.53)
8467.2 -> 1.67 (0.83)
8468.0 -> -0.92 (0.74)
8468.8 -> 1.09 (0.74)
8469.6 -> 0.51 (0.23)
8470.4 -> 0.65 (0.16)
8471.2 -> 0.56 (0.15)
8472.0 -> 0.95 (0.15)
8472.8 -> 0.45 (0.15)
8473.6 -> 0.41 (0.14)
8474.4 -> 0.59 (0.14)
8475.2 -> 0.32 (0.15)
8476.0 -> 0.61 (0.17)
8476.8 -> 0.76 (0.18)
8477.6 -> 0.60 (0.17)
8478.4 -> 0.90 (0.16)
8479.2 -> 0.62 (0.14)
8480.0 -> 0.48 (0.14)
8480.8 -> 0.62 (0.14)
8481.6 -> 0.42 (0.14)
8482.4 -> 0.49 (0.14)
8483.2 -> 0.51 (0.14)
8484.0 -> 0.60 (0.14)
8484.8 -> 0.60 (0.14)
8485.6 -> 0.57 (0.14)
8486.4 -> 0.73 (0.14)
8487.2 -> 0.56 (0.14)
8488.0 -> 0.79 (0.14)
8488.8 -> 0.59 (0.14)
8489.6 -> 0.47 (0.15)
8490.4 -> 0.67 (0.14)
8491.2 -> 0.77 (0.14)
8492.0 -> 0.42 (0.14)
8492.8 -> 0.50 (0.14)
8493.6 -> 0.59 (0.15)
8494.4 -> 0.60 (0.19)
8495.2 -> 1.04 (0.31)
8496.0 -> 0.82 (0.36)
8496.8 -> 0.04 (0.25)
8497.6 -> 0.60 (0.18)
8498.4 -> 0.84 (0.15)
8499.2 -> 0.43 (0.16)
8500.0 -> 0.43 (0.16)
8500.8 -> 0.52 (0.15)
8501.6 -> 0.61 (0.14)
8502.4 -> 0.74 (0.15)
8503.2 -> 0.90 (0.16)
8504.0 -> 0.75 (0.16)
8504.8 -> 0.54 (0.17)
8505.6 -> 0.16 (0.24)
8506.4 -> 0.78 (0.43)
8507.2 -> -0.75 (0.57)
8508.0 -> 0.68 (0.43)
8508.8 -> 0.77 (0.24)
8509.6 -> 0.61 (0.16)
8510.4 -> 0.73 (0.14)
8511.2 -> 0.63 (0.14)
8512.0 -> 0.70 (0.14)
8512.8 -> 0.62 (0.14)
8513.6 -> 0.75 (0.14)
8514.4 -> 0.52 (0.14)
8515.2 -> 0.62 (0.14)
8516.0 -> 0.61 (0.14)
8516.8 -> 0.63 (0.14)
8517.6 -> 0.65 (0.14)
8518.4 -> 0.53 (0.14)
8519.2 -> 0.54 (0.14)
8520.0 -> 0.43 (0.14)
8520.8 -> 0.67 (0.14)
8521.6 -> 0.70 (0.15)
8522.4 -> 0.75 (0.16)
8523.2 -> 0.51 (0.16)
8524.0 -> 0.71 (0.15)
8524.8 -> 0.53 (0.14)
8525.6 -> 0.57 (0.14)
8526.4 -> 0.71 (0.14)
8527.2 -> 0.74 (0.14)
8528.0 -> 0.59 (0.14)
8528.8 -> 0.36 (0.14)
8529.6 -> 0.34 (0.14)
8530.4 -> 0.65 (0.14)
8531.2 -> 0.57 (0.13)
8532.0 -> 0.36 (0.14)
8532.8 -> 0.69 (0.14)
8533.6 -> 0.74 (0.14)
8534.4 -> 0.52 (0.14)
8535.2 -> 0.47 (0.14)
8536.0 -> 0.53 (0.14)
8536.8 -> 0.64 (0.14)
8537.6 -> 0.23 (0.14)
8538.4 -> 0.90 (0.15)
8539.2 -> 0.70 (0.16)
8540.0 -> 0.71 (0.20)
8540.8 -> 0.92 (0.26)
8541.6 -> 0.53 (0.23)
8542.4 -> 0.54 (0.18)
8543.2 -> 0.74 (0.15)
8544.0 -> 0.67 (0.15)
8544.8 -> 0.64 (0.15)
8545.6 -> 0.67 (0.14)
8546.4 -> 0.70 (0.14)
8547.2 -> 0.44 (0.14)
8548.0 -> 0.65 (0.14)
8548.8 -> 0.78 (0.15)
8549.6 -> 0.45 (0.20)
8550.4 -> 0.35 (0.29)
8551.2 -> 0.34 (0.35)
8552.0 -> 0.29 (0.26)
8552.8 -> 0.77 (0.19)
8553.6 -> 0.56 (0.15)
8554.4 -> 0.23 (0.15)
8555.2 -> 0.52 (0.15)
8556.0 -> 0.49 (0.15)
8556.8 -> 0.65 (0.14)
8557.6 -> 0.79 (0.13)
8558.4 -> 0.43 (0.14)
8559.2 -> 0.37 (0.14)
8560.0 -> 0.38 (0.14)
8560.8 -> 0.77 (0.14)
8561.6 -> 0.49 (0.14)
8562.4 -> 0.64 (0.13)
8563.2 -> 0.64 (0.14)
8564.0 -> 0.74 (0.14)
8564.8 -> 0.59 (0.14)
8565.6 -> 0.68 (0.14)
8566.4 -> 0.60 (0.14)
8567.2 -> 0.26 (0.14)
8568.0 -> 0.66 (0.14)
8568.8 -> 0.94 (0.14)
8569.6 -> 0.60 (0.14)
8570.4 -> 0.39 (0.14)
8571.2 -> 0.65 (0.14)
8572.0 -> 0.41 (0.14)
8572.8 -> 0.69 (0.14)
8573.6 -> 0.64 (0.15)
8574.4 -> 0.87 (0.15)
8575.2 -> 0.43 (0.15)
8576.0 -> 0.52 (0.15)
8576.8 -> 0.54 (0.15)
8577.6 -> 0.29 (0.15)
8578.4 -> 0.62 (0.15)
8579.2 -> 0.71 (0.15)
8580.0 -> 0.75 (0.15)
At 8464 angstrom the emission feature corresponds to [N II]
